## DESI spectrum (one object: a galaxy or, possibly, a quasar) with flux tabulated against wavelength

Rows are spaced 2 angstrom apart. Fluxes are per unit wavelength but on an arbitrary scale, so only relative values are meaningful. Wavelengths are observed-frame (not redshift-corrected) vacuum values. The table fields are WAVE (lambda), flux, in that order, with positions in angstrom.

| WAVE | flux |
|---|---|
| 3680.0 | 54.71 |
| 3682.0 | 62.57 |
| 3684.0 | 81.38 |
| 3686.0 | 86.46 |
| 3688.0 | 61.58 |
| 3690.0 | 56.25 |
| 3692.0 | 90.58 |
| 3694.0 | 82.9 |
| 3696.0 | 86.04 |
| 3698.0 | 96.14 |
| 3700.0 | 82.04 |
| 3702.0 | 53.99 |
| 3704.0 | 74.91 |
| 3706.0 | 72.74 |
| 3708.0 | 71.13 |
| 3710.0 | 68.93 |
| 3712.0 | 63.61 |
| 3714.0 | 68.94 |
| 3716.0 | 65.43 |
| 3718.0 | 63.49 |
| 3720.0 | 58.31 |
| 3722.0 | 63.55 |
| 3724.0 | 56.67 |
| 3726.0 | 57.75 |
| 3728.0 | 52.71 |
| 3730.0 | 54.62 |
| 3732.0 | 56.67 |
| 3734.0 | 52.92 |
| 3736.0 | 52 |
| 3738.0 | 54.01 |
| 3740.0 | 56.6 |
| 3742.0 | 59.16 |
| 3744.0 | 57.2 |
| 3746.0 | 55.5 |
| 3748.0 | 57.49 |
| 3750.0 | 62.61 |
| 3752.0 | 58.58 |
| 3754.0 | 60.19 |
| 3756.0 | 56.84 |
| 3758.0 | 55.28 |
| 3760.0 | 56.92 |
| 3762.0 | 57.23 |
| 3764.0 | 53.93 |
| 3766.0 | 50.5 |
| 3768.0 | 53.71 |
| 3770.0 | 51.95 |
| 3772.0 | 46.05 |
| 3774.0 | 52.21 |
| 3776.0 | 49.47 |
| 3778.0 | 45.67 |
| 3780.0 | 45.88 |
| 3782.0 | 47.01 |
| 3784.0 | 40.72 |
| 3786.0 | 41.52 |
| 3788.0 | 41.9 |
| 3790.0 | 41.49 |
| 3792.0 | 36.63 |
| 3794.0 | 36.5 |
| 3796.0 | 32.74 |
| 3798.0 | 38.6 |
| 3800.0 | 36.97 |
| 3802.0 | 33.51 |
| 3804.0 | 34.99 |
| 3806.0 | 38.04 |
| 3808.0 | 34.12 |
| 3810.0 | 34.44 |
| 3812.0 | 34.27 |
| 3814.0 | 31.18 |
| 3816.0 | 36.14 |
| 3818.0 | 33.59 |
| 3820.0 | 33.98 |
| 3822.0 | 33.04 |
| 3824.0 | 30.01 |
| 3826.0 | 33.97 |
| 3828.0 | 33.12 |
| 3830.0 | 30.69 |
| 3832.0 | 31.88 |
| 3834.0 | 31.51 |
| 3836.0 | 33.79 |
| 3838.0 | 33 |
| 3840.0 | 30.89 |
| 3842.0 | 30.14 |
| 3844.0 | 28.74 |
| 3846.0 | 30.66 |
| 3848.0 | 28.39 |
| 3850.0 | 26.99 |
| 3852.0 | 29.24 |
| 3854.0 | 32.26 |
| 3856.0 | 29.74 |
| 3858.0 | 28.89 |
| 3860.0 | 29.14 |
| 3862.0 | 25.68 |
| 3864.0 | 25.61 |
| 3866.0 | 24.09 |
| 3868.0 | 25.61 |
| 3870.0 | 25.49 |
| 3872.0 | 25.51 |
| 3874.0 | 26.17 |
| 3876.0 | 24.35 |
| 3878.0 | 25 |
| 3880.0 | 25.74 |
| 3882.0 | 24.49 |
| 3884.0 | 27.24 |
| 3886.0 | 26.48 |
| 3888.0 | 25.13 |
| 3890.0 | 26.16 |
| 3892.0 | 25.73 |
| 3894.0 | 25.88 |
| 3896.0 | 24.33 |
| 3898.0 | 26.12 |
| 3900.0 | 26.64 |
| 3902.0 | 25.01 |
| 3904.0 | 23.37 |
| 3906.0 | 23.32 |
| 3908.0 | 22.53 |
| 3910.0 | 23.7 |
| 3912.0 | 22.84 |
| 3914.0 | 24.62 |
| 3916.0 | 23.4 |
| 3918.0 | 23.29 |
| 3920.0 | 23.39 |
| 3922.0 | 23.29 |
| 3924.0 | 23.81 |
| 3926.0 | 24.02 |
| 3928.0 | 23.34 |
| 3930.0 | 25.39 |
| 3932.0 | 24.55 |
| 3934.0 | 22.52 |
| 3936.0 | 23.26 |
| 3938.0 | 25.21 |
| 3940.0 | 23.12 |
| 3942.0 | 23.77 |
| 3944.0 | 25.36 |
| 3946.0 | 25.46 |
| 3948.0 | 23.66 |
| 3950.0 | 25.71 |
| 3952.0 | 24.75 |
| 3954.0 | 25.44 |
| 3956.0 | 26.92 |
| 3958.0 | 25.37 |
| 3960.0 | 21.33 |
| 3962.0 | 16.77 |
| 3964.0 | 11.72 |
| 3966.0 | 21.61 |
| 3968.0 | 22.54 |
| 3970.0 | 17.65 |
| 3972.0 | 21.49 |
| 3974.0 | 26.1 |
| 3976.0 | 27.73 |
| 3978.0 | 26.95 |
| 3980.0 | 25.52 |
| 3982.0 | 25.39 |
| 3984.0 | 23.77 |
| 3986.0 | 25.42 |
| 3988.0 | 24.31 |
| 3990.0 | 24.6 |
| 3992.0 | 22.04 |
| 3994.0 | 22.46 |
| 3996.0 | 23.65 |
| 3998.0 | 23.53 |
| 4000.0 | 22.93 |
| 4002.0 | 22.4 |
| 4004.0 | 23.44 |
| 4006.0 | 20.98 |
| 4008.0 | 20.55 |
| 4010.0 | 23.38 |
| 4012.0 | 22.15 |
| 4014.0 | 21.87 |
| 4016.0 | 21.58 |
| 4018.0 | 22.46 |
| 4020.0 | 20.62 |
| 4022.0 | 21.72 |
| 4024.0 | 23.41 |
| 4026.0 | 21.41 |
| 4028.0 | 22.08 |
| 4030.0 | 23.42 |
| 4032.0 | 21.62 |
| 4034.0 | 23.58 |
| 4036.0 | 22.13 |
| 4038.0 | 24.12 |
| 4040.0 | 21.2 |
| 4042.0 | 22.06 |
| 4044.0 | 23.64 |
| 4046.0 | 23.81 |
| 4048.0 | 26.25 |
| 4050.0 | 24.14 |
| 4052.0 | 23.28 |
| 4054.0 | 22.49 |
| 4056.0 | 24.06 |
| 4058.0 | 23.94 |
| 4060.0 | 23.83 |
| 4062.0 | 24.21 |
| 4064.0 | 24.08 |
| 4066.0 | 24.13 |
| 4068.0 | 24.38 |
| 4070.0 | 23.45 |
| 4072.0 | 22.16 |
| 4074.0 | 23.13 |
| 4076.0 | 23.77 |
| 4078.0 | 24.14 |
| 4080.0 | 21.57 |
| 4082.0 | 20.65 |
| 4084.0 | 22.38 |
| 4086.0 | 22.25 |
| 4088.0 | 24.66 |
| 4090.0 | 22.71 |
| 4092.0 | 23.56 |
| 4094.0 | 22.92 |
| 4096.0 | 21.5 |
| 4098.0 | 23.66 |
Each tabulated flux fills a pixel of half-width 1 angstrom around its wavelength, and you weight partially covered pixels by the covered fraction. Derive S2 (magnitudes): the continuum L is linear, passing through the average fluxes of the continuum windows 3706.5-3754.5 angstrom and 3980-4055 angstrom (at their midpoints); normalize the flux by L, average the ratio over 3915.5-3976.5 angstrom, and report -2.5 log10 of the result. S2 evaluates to 0.347 mag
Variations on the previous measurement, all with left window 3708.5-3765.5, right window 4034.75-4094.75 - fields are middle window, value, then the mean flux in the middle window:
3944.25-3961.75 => 0.40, 24.5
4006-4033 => 0.27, 22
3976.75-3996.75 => 0.28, 24.5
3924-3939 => 0.49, 24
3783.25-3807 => 0.35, 37.8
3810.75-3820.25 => 0.43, 33.8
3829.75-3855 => 0.47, 30.6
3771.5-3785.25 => 0.16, 46.6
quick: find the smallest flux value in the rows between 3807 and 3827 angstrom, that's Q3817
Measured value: 30.01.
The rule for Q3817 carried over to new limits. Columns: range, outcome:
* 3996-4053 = 20.55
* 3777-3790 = 40.72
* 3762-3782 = 45.67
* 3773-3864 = 25.61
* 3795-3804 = 32.74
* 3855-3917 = 22.53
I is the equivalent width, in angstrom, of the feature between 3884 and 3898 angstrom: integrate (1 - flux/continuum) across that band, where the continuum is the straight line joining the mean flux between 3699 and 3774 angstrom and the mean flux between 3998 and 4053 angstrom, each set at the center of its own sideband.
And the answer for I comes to 4.90 angstrom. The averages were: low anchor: 59.2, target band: 25.8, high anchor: 22.6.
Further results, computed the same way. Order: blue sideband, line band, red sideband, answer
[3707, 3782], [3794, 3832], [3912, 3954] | 9.1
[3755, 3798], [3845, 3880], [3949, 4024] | 9.5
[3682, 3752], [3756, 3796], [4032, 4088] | 7.5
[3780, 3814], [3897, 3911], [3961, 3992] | 2.2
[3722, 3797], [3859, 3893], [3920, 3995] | 9.0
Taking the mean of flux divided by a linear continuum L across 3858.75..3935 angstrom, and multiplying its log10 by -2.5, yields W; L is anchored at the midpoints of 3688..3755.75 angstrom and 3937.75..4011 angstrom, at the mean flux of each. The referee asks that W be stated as 0.39 mag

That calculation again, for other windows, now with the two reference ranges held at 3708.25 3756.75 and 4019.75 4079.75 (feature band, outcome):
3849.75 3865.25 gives 0.50 mag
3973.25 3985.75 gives 0.20 mag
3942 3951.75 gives 0.37 mag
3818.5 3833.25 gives 0.44 mag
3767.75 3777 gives 0.09 mag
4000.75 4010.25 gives 0.27 mag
